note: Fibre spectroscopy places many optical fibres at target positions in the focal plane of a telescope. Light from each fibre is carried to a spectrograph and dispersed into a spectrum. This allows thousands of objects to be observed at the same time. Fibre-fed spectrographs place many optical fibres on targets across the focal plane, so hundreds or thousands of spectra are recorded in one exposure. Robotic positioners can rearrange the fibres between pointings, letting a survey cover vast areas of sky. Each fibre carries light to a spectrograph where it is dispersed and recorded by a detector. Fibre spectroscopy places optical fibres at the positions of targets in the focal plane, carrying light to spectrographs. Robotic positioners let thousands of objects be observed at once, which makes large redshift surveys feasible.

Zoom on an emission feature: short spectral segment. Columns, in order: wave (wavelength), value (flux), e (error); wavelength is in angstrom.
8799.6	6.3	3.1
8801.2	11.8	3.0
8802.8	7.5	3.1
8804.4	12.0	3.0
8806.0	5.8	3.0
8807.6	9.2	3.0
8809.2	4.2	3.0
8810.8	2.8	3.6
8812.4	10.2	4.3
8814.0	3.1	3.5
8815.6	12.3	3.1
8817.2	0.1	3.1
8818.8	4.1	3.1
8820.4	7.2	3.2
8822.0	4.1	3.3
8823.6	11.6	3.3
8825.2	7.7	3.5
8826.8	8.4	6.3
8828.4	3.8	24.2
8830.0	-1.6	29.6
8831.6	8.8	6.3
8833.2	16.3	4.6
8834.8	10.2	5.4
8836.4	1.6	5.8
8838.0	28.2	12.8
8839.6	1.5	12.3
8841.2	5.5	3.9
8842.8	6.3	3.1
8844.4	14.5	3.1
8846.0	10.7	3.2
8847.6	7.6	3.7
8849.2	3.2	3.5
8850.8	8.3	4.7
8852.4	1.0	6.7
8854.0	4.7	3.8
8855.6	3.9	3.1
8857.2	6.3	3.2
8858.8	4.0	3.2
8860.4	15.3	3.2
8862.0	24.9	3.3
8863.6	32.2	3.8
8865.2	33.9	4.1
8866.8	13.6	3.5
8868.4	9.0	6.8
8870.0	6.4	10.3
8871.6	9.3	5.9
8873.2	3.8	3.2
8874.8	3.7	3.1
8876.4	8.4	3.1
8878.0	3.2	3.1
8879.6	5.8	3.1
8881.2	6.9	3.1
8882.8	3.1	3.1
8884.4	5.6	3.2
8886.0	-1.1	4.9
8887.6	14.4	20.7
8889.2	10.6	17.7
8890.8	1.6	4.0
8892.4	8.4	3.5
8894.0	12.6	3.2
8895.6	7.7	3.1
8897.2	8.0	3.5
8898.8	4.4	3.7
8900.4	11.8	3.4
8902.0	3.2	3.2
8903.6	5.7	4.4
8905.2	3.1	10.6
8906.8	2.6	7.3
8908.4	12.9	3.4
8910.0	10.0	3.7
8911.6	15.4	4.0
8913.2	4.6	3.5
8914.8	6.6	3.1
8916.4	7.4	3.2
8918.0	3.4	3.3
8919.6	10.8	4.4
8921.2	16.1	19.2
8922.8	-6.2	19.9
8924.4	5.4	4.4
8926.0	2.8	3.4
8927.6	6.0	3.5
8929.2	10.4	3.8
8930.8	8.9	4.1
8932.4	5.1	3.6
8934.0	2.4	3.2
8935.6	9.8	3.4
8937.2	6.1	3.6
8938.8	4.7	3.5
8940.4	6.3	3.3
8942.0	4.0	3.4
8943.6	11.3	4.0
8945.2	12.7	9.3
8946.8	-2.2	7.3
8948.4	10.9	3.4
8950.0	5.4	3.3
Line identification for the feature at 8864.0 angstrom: [O III] 5007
